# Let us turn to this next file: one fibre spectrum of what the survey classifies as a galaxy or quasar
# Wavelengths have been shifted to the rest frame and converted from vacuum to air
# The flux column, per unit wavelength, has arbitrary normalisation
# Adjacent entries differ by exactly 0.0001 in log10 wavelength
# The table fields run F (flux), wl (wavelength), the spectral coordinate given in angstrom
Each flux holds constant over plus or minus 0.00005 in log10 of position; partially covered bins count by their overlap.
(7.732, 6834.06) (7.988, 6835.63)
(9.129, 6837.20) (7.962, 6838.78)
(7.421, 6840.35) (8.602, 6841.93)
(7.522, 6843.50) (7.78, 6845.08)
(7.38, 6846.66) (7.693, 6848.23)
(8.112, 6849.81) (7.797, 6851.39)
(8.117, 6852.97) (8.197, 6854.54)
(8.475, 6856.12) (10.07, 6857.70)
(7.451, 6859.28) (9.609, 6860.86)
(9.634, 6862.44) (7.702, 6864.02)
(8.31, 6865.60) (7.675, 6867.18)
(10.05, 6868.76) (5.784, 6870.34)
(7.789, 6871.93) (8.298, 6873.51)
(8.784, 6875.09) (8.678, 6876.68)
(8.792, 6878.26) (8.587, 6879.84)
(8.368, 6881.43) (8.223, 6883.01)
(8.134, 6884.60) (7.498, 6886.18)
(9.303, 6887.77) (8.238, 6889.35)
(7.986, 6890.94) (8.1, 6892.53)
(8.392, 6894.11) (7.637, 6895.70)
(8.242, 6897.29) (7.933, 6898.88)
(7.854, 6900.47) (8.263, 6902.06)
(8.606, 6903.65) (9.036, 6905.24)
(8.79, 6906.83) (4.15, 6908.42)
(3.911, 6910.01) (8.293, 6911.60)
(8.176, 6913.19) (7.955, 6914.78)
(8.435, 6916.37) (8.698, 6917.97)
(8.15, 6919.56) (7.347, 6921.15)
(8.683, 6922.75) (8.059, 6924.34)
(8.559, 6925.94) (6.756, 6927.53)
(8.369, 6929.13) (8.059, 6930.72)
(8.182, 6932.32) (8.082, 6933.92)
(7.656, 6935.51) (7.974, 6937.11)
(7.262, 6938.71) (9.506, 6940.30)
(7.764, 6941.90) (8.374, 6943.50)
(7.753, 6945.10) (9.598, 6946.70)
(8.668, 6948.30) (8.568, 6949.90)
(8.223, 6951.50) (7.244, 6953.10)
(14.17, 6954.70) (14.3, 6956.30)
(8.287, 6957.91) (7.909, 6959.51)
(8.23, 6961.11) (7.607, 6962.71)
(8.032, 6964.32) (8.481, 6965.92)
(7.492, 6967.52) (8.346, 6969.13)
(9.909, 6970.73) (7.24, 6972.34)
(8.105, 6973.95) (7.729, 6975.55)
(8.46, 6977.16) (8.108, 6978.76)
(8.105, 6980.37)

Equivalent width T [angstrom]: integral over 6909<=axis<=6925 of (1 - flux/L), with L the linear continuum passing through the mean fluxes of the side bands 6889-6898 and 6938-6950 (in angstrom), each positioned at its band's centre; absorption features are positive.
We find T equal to 1.0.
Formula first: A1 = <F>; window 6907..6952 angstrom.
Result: 7.91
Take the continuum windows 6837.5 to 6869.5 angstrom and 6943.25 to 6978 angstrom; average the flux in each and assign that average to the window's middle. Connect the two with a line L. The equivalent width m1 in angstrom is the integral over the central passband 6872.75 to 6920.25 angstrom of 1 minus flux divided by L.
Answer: 2.4 angstrom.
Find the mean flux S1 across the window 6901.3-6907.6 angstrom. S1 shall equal 8.67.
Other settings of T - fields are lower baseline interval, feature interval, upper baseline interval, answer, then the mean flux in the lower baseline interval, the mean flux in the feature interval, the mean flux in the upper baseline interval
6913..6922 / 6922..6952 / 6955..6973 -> 0.8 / 8.12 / 8.22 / 8.87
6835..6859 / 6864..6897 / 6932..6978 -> 0.2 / 8.14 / 8.22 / 8.6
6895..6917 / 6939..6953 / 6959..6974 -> -0.8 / 7.66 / 8.45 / 8.14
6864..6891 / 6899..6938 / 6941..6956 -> 4.1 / 8.26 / 7.84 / 9.11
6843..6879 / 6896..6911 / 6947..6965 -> 2.1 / 8.25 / 7.44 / 9.22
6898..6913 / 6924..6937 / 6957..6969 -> -0.4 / 7.46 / 7.96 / 8.07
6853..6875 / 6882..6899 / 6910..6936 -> 0.1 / 8.39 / 8.17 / 7.97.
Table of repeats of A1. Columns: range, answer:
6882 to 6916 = 7.86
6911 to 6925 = 8.2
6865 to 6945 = 8.03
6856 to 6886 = 8.42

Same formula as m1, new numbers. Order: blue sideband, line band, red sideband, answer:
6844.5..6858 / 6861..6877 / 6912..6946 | -0.39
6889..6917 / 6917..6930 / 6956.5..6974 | -0.20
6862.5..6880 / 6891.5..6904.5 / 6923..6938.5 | 0.00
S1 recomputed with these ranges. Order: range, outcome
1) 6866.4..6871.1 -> 7.86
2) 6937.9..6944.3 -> 8.23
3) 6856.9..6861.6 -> 9.03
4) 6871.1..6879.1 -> 8.46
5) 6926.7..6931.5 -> 7.74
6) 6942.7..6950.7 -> 8.59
